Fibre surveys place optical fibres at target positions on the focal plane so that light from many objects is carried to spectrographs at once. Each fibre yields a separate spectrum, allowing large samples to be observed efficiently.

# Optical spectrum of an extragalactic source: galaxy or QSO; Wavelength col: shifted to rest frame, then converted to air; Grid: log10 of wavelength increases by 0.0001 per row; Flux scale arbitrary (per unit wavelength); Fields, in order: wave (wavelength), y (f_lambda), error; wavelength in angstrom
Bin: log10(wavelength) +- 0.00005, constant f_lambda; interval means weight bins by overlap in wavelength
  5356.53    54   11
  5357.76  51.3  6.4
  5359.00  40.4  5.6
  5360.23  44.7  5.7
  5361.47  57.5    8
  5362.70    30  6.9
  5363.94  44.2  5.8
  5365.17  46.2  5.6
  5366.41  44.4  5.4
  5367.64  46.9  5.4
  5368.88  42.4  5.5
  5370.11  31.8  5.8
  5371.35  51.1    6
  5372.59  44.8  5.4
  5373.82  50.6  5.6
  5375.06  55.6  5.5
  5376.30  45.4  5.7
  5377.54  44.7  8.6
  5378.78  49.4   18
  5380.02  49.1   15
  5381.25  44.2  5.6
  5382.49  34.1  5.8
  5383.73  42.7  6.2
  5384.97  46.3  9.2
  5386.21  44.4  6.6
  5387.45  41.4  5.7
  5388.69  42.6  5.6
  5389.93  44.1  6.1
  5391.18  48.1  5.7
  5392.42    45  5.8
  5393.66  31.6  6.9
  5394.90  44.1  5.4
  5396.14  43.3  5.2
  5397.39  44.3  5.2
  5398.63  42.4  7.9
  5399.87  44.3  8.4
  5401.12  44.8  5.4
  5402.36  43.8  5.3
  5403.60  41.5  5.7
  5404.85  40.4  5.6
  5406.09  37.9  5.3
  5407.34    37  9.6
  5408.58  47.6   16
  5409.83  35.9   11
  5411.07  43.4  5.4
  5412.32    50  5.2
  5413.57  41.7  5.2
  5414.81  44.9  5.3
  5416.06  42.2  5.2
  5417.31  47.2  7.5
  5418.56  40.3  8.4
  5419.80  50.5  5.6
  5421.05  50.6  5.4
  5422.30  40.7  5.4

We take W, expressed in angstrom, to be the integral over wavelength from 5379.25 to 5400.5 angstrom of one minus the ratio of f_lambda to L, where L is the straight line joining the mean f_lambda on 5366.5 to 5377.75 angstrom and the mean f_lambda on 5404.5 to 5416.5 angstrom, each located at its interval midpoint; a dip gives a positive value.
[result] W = 0.51 angstrom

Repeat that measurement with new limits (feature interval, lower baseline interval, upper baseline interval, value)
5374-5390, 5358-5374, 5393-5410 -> -0.8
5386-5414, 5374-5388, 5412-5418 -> 1.6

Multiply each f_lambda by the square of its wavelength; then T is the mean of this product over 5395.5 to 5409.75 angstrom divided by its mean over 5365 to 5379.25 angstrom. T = 0.9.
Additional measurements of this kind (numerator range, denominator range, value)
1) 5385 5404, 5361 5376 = 0.96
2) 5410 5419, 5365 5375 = 0.98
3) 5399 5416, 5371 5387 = 0.93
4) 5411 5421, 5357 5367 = 1.03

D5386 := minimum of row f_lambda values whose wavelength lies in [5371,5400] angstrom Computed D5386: 31.6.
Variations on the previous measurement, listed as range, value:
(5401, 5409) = 37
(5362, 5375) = 30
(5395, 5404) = 41.5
